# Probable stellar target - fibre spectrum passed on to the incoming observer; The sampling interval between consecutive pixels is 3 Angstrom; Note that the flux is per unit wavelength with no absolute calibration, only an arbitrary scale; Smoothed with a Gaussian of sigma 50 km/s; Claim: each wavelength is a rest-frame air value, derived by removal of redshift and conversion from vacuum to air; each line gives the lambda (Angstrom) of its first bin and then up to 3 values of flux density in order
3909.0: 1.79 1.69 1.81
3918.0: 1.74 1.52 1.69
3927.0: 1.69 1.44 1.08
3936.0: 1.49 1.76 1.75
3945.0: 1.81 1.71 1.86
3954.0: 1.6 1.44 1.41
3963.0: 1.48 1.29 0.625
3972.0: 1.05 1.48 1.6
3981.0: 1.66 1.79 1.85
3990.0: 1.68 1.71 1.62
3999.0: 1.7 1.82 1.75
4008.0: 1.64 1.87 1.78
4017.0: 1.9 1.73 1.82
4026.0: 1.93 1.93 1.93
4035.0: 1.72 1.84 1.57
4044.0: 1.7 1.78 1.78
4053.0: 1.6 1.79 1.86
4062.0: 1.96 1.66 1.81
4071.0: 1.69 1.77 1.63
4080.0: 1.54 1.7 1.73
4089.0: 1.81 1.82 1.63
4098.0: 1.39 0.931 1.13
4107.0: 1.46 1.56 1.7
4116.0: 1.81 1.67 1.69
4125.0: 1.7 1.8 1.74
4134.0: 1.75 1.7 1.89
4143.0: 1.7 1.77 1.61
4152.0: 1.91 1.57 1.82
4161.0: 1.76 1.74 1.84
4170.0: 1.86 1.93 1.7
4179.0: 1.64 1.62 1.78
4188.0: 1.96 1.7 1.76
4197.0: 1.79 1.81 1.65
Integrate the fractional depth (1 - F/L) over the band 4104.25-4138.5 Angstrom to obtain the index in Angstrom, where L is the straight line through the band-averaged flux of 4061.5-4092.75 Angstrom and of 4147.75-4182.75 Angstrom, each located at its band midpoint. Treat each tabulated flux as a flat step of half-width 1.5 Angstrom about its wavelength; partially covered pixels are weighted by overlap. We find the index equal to 1.43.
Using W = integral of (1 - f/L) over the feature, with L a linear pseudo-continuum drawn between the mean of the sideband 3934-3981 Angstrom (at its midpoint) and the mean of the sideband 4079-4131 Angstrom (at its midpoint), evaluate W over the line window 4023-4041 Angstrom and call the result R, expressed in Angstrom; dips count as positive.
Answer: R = -3.5 Angstrom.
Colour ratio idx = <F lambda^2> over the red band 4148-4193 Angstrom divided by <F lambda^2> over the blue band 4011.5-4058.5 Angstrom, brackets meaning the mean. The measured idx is 1.1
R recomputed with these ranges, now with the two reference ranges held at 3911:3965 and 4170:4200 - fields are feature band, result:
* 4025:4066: -2.7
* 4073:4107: 3.2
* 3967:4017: 1.1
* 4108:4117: 0.3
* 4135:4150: 0.0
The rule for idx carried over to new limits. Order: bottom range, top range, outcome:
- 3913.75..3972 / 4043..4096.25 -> 1.22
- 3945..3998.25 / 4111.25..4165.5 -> 1.23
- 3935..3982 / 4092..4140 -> 1.15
